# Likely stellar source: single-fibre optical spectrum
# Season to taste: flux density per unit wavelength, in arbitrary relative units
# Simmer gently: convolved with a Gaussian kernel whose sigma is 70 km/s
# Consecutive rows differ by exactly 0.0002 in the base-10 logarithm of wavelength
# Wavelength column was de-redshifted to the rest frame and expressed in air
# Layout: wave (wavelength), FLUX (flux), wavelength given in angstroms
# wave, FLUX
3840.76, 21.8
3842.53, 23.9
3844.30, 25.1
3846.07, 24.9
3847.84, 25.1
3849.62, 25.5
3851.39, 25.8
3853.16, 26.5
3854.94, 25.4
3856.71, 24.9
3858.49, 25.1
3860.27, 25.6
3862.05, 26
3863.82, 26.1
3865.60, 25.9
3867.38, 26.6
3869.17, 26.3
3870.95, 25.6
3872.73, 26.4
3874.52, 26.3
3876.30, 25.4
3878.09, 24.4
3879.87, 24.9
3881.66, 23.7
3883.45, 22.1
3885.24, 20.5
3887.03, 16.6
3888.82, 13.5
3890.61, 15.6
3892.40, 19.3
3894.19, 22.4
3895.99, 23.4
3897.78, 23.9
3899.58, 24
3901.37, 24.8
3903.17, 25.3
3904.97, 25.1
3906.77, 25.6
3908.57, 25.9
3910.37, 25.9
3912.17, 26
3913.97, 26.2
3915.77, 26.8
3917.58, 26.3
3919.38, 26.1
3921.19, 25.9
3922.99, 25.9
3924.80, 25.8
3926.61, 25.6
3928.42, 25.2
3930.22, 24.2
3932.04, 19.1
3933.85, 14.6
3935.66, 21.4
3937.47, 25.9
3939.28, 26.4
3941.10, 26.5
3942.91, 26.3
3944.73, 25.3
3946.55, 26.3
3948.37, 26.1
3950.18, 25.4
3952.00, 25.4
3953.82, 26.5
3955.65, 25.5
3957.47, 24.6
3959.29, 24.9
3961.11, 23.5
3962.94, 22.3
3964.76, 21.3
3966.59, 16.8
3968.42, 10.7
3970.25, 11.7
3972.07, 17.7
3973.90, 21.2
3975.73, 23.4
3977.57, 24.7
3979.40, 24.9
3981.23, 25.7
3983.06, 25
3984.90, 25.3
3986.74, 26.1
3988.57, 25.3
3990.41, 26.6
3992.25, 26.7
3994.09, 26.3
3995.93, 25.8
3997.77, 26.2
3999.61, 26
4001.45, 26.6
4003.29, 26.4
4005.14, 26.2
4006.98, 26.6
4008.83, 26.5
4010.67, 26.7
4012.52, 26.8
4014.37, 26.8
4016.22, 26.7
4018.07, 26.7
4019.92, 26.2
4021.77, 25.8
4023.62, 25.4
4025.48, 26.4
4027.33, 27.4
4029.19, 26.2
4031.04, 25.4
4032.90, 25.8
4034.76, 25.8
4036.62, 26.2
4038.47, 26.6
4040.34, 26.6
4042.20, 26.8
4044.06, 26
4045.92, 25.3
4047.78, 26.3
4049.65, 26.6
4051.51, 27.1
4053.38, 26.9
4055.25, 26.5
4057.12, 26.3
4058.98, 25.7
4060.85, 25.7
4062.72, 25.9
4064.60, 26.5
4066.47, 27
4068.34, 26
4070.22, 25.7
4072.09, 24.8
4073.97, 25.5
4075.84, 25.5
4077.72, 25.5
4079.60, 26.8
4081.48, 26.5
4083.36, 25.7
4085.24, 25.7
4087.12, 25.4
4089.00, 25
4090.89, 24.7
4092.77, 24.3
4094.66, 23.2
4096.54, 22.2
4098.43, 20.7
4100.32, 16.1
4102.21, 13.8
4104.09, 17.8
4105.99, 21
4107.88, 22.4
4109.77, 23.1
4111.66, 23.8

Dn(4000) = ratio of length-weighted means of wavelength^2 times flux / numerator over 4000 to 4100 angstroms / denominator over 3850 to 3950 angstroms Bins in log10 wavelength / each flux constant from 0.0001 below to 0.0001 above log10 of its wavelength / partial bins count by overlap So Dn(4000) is 1.1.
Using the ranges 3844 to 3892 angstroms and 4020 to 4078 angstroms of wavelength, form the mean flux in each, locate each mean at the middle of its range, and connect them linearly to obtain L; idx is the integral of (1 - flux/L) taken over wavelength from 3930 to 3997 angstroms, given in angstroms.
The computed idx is 4.6 angstroms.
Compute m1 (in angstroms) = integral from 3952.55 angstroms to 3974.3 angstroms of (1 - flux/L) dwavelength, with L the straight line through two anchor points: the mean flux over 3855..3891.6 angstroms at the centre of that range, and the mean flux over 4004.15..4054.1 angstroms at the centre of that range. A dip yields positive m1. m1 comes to 3.9 angstroms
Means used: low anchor 23.6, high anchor 26.4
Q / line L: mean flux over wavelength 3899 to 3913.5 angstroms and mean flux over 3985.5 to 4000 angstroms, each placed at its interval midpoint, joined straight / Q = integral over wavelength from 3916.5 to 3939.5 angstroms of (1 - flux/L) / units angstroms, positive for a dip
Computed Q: 1.4 angstroms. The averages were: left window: 25.4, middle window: 24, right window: 26.1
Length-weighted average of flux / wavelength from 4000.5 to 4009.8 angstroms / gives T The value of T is 26.5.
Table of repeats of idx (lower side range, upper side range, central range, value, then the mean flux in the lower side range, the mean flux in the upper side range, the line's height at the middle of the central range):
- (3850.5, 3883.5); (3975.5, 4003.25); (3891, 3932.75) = 1.5 angstroms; 25.5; 25.7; 25.6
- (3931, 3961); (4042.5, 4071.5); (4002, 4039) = -1.0 angstroms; 24.4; 26.2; 25.6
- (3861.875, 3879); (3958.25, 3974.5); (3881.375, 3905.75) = 2.8 angstroms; 25.9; 18.9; 24.2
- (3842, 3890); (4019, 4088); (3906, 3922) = -0.8 angstroms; 24.3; 26.1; 24.8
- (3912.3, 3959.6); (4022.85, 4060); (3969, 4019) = 1.5 angstroms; 25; 26.3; 25.7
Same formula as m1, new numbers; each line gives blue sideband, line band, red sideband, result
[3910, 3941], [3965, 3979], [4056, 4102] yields 3.5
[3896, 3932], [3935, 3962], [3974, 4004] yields 0.0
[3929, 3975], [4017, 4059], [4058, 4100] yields -3.6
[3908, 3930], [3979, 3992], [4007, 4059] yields 0.3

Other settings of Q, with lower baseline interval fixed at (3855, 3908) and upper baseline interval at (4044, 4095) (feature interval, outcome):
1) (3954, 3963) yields 0.0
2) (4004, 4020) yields -0.9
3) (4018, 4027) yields -0.3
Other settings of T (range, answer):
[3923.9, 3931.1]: 25.2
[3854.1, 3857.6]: 25.2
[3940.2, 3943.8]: 26.4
